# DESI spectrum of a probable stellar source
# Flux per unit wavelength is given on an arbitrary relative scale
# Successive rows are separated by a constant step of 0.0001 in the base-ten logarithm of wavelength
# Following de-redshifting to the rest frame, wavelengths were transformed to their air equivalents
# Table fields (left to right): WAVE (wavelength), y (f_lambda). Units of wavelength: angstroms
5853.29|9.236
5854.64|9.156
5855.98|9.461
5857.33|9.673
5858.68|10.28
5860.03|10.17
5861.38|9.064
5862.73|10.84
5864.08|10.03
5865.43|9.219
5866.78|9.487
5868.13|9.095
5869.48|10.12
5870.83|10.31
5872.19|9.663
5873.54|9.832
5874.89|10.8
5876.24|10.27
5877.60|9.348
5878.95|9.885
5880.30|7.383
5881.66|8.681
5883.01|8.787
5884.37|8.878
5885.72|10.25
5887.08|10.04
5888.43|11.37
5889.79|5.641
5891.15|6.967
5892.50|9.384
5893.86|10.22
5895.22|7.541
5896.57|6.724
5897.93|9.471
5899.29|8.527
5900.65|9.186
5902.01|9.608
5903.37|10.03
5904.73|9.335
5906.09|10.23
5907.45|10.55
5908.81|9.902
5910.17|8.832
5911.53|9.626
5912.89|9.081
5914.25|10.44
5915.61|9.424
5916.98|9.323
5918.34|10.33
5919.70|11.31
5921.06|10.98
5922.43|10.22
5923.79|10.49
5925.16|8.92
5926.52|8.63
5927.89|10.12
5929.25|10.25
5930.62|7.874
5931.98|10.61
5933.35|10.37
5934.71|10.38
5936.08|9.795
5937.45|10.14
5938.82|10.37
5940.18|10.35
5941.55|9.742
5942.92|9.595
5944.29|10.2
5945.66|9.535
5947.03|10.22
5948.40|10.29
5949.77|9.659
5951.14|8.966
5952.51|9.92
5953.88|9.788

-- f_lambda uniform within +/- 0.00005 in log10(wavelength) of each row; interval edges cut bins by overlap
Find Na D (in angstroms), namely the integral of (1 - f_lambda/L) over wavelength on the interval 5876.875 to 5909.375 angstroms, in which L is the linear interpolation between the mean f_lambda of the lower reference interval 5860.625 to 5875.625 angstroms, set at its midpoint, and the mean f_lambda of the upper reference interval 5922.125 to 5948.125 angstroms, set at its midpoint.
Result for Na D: 2.6 angstroms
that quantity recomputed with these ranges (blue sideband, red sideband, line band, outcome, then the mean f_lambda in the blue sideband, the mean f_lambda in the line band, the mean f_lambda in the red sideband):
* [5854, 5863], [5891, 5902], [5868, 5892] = -0.42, 9.77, 9.3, 8.65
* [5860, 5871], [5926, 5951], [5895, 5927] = 0.90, 9.78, 9.57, 9.88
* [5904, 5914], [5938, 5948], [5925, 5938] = 0.22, 9.69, 9.74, 10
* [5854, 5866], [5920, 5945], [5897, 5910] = 0.43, 9.78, 9.56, 9.96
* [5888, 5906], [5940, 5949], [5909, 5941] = -1.47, 8.78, 9.91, 9.96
